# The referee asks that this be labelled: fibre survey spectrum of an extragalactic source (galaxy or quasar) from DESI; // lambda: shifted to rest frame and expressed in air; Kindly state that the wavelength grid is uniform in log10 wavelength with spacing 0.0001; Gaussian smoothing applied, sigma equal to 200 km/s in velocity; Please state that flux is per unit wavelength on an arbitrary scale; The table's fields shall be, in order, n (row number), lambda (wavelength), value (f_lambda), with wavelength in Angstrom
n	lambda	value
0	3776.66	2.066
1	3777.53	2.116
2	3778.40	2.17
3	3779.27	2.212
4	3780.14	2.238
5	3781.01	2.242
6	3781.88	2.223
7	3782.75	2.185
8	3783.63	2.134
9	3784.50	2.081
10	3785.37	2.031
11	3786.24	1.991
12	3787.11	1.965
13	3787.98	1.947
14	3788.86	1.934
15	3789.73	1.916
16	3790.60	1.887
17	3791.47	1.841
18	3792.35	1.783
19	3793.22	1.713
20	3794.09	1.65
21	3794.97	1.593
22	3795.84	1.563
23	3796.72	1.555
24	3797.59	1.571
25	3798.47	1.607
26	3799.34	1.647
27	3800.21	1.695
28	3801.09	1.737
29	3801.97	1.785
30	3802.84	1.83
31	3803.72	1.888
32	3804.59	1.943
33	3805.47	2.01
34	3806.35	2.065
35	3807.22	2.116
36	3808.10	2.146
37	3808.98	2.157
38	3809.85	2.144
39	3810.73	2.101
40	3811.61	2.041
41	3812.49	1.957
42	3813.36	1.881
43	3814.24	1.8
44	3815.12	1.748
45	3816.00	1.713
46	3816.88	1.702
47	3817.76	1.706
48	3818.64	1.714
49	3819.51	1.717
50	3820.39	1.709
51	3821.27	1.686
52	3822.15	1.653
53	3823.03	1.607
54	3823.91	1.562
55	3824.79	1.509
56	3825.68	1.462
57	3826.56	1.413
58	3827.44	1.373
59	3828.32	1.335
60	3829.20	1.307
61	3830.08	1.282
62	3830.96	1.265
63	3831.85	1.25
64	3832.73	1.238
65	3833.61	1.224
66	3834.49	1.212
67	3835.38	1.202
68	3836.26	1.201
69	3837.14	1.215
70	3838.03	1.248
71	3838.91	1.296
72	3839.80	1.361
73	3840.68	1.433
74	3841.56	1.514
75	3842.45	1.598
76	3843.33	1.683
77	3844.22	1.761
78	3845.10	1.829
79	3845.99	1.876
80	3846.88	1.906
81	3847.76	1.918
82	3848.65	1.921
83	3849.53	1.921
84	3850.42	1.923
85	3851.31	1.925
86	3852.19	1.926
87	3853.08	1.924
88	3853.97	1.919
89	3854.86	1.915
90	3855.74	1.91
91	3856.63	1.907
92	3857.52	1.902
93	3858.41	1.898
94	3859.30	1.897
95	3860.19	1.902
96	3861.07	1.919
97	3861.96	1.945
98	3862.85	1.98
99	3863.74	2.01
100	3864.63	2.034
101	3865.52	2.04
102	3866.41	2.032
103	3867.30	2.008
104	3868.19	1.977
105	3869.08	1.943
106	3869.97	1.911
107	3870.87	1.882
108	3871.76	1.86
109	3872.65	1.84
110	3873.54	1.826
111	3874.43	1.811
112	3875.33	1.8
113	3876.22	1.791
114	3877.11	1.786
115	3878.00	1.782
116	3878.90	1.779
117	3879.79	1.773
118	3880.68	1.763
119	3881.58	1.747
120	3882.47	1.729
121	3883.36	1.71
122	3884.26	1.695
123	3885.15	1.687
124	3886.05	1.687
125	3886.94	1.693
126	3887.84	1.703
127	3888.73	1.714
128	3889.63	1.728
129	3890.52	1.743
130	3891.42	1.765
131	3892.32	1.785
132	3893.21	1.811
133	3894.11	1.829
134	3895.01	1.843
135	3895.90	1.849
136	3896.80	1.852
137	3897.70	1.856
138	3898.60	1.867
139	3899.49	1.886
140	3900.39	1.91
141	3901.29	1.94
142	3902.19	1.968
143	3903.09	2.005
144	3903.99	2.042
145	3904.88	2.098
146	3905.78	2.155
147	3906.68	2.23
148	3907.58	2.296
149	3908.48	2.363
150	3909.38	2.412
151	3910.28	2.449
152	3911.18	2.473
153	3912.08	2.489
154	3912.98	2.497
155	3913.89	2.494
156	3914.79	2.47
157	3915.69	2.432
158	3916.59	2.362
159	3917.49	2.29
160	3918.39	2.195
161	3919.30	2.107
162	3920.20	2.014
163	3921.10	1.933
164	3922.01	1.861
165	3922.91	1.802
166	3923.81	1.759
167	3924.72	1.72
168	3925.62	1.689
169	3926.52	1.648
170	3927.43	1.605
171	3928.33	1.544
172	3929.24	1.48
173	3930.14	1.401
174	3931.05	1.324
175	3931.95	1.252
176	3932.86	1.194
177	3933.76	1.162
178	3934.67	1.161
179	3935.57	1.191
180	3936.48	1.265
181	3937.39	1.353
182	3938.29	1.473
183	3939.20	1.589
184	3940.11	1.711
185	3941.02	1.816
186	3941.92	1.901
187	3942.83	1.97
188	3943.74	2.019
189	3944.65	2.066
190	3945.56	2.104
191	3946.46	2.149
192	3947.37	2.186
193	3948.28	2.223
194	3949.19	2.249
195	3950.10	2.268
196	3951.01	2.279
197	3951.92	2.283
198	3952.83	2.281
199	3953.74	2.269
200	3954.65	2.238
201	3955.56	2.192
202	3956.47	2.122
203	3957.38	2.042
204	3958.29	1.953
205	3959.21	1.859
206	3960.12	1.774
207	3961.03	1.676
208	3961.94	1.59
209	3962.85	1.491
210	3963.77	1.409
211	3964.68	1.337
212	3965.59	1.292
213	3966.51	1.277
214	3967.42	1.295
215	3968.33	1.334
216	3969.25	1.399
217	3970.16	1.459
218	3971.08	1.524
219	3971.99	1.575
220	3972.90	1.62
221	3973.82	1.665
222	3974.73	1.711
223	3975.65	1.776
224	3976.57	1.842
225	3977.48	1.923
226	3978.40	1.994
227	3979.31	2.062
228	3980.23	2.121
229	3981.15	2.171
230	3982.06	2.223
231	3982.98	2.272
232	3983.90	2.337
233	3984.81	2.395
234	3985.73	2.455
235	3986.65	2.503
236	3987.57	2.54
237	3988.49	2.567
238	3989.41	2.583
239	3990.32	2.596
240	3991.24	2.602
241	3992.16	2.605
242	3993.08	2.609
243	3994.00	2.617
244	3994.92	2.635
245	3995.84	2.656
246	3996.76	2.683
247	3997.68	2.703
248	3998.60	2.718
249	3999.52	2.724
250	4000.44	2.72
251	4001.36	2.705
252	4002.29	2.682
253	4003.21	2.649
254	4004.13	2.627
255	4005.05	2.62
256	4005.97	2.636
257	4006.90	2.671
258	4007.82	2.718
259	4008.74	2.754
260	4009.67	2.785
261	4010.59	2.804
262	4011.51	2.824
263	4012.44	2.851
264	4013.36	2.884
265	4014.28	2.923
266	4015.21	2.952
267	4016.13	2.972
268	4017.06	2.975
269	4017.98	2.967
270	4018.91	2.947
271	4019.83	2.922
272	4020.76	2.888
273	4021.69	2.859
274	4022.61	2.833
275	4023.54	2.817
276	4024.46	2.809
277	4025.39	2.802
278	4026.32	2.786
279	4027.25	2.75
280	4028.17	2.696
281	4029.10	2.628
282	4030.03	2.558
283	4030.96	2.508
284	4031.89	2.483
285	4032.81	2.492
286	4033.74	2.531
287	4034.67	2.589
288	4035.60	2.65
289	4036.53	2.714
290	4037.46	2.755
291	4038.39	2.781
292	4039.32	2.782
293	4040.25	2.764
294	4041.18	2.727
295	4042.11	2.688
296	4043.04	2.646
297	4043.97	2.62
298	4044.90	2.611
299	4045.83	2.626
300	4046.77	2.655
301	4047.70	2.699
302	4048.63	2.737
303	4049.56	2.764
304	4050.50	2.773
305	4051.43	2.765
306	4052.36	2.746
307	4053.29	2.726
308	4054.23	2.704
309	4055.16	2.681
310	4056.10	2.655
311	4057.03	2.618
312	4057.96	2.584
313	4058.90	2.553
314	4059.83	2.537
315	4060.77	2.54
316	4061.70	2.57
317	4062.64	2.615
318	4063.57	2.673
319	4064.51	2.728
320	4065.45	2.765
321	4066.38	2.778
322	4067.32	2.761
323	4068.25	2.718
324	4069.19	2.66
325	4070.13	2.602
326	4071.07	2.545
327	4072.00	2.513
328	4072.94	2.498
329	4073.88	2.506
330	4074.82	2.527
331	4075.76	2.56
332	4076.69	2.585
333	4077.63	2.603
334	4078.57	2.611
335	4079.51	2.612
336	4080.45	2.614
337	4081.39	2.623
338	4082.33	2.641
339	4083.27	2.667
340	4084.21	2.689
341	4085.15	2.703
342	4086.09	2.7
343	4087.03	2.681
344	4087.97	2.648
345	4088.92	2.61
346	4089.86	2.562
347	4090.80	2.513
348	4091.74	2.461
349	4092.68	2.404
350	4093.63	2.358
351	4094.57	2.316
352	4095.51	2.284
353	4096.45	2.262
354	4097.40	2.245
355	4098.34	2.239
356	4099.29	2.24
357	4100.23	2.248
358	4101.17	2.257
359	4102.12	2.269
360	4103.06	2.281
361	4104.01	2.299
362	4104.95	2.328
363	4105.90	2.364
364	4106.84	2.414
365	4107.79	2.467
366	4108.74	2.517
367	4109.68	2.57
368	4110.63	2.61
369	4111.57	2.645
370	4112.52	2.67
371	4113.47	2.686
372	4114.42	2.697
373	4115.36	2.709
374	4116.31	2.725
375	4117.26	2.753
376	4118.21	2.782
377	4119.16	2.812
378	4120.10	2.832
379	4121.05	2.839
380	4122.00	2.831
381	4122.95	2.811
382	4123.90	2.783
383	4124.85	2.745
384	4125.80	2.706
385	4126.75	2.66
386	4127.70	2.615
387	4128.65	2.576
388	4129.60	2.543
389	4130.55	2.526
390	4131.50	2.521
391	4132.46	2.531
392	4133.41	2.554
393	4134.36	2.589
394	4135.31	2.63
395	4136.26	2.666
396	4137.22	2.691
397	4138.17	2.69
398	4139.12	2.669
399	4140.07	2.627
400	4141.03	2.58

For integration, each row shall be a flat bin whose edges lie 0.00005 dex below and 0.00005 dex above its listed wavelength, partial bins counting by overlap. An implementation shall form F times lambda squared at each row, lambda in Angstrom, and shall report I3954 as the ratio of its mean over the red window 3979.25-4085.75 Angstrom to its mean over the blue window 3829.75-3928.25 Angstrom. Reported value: 1.5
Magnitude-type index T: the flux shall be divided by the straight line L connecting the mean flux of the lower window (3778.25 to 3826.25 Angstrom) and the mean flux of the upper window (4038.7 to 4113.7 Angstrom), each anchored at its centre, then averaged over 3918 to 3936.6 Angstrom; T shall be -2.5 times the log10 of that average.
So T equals 0.34 mag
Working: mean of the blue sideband 1.86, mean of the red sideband 2.57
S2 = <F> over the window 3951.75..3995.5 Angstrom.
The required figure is 2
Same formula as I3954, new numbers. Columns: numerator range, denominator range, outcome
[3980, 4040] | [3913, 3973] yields 1.54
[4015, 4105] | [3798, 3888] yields 1.68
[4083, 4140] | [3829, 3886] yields 1.68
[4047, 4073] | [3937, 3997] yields 1.39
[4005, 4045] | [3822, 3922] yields 1.62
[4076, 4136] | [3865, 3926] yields 1.45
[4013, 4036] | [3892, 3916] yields 1.38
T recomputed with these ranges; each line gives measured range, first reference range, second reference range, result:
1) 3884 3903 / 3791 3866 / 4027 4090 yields 0.10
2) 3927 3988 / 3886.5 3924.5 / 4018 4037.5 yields 0.28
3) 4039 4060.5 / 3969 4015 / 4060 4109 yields -0.09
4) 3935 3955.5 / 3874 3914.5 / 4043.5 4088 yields 0.11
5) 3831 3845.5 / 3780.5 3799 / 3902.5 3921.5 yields 0.42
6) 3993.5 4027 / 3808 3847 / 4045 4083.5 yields -0.16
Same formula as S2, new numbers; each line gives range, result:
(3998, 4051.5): 2.74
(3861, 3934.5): 1.9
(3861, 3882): 1.88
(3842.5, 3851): 1.85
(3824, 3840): 1.3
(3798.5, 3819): 1.89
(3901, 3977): 1.86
